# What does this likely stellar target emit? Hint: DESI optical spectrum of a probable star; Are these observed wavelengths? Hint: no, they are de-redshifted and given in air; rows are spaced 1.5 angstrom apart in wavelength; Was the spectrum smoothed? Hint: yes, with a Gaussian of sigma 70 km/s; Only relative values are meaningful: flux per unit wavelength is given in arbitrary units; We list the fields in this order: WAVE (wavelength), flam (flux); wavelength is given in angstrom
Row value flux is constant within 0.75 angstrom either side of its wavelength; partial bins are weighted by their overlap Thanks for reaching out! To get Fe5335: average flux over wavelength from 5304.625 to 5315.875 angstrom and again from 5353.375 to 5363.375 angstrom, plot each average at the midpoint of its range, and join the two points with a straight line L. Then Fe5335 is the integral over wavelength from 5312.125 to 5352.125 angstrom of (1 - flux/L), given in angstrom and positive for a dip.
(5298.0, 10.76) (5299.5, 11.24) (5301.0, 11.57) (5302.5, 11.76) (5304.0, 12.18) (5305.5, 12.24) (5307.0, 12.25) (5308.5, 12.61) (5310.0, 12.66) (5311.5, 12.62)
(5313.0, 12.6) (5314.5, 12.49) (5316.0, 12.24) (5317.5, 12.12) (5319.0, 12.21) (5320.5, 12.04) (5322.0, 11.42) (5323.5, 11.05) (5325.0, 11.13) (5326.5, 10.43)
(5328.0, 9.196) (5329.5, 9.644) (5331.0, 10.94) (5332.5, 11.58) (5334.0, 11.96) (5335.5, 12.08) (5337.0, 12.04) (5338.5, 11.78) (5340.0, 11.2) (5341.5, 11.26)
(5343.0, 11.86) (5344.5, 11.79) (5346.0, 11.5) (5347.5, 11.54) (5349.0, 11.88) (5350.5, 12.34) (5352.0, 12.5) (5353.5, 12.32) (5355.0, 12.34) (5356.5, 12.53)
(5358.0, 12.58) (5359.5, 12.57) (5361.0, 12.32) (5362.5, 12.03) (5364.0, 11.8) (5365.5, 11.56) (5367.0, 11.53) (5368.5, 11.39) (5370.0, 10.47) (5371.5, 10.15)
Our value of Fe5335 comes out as 2.8 angstrom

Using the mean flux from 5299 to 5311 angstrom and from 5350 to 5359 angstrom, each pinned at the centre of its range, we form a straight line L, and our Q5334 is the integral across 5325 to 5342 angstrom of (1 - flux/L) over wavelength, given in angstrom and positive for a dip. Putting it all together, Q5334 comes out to 1.7 angstrom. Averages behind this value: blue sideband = 12.1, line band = 11.1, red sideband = 12.4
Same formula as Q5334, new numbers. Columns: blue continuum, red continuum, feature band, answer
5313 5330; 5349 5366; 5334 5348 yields 0.2 angstrom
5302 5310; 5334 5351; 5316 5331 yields 1.2 angstrom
